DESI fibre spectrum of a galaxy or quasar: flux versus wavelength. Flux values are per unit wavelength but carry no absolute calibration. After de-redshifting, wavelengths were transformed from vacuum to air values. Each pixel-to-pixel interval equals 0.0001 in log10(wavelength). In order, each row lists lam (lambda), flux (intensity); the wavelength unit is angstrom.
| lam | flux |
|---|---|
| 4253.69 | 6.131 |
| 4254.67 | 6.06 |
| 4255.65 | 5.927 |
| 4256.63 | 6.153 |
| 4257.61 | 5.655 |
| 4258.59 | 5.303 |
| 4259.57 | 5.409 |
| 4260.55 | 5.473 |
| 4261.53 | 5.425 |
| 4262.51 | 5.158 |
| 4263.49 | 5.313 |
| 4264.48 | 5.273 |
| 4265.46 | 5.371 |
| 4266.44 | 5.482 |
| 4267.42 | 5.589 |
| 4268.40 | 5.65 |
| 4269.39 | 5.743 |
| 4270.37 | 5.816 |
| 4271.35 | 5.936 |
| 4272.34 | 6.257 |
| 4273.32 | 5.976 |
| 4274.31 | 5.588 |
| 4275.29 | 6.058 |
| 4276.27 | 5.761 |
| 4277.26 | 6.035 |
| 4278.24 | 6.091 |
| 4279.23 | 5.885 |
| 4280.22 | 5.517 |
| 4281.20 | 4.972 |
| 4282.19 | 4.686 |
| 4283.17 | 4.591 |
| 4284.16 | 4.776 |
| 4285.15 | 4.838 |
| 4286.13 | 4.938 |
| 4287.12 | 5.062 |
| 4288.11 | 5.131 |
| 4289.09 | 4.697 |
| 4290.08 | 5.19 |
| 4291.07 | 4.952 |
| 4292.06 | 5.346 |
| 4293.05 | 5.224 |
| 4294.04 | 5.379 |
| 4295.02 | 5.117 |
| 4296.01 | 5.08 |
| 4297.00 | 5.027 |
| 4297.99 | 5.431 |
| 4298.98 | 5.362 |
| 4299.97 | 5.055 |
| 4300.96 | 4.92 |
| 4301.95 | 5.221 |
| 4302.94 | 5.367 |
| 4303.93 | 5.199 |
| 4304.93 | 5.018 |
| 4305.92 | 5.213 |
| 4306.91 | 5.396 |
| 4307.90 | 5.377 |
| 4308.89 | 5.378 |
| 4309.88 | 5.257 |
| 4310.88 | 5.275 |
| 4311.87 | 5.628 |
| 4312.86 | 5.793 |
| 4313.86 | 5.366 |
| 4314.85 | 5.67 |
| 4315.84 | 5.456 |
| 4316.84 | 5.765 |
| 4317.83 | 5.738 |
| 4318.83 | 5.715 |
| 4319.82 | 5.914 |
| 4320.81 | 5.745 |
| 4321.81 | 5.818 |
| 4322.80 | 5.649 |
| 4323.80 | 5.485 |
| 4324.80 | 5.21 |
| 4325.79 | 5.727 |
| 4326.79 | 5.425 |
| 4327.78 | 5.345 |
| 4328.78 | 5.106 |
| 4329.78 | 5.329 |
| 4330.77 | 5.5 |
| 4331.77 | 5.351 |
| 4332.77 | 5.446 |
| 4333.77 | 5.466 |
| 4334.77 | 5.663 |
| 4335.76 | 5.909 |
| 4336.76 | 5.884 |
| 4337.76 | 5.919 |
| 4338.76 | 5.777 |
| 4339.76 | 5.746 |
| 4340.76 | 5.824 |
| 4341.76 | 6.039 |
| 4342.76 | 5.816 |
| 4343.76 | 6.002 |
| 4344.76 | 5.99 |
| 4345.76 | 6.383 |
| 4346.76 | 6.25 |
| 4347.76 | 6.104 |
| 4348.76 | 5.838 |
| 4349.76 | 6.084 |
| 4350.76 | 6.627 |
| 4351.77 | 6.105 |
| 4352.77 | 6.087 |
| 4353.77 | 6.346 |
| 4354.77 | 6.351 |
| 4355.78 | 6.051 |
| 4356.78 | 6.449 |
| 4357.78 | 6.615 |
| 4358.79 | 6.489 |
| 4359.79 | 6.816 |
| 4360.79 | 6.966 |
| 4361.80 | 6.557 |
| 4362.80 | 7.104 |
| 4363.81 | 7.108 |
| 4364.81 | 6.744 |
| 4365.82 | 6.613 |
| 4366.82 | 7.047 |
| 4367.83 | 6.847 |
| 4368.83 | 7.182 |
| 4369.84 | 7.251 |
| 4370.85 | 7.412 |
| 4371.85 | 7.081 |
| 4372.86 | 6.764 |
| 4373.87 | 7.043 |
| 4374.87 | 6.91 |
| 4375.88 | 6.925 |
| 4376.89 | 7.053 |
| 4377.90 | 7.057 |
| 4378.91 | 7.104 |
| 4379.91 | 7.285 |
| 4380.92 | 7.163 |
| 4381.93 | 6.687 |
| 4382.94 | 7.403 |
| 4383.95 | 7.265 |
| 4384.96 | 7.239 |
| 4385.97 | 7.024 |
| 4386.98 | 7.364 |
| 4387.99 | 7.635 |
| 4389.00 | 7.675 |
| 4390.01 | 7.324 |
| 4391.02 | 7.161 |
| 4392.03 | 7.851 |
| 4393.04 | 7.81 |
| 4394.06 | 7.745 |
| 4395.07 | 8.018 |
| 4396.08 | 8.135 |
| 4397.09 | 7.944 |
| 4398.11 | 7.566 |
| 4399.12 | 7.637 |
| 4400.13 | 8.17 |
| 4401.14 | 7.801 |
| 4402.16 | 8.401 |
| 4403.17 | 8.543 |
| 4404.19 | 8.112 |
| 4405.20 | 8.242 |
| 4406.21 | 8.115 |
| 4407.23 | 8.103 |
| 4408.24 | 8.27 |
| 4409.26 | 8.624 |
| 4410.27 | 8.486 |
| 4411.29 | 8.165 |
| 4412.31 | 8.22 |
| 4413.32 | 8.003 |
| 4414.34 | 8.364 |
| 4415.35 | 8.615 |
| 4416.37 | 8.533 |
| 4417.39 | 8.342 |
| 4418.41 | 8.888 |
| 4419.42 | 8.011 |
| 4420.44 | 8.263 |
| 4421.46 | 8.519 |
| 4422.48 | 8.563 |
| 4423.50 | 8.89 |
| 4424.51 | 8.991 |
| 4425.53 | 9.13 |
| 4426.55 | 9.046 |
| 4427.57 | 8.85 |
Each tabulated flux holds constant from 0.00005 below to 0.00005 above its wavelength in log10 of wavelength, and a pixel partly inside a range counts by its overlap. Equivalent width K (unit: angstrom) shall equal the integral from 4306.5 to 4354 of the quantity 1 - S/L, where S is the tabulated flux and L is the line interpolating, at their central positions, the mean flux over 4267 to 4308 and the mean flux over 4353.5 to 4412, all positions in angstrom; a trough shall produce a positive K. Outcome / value 4.0 angstrom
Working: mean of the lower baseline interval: 5.34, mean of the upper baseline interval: 7.37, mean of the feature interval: 5.72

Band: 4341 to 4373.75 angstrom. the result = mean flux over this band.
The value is 6.54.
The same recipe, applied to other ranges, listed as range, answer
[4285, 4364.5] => 5.68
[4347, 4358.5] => 6.24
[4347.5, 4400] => 7.03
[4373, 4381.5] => 7.05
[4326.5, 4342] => 5.6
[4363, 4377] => 7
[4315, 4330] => 5.57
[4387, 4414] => 7.98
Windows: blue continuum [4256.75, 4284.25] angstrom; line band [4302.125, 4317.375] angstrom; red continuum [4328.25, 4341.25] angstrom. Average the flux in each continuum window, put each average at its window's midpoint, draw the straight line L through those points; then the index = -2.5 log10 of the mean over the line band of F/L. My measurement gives 0.03 mag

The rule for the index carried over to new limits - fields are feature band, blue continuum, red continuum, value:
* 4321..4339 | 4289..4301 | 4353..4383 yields 0.080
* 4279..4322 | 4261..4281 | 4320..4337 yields 0.066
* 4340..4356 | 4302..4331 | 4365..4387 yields 0.036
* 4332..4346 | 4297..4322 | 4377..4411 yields 0.073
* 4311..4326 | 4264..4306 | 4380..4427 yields 0.087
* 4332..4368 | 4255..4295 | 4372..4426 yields 0.112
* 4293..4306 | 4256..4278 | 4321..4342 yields 0.090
